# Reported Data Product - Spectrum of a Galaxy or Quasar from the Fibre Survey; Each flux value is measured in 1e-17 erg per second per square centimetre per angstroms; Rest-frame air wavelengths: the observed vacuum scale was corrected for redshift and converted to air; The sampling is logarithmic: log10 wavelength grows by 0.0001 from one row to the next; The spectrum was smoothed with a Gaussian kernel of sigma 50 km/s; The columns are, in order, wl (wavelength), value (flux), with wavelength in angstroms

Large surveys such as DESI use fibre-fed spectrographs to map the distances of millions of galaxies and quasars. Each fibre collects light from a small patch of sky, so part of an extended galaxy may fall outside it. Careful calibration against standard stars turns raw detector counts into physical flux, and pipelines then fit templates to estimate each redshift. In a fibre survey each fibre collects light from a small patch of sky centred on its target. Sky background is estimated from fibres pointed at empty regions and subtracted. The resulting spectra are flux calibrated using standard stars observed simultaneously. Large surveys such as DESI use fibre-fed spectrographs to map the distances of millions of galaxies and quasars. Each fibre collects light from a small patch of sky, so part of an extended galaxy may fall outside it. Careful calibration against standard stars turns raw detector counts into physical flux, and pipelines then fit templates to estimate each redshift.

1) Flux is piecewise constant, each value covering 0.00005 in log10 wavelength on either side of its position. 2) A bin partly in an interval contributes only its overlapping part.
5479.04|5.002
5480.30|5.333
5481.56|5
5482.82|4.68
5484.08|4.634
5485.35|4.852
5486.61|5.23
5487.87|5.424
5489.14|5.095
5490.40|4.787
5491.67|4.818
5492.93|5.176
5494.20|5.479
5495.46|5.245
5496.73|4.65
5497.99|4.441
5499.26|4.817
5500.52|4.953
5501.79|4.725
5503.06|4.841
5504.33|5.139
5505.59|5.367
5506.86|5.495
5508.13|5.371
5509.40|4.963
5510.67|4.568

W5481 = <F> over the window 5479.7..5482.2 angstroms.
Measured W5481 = 5.17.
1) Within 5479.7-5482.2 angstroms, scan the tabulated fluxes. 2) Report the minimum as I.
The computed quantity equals 5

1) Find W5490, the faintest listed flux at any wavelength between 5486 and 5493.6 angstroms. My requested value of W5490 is 4.787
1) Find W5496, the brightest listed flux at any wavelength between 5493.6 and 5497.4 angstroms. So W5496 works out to 5.479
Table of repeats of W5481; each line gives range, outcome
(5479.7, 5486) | 4.9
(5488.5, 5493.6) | 4.96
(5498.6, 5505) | 4.9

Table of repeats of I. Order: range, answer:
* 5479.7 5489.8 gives 4.634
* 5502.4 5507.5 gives 4.841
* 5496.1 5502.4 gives 4.441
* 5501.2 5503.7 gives 4.725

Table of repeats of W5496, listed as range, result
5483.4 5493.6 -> 5.424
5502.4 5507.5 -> 5.495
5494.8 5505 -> 5.245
